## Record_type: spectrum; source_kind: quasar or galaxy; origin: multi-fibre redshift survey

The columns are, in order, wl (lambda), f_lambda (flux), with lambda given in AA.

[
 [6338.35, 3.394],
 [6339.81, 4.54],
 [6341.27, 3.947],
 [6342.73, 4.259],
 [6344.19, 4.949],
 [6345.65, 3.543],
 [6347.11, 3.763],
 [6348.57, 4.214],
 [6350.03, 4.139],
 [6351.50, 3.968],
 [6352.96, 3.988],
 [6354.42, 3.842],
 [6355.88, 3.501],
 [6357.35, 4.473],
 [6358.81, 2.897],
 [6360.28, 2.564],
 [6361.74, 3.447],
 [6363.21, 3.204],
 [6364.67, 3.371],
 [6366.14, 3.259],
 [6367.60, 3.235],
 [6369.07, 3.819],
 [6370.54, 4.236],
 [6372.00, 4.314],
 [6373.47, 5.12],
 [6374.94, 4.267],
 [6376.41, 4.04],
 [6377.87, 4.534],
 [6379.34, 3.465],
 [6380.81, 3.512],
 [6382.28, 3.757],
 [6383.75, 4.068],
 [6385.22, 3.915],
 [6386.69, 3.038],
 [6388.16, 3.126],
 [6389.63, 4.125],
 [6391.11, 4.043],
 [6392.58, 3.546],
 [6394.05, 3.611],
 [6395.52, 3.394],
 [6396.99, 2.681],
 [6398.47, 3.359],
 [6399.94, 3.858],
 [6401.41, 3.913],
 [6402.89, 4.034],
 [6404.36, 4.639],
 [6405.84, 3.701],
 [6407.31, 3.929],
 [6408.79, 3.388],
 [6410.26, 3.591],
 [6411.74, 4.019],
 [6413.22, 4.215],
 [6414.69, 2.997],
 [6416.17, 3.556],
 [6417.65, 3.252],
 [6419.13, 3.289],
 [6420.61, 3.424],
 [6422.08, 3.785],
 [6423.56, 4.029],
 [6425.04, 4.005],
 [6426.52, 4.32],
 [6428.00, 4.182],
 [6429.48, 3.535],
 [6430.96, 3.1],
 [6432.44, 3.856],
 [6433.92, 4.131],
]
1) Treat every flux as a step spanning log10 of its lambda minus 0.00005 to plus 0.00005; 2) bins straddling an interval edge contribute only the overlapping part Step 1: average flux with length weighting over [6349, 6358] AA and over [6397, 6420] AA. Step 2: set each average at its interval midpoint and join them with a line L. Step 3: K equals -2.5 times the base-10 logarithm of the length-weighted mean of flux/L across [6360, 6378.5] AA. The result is 0.018 mag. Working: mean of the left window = 3.99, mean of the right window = 3.68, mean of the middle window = 3.83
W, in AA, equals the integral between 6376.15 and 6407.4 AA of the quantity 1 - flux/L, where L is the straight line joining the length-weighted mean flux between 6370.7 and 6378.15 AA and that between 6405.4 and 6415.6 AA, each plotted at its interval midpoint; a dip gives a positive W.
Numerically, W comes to 2.59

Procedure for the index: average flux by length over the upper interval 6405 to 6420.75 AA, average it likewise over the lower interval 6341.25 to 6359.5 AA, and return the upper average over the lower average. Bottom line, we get 0.9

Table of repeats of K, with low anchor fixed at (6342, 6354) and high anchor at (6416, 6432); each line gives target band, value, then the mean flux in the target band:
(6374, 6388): 0.02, 3.83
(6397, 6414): -0.01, 3.82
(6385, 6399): 0.12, 3.47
